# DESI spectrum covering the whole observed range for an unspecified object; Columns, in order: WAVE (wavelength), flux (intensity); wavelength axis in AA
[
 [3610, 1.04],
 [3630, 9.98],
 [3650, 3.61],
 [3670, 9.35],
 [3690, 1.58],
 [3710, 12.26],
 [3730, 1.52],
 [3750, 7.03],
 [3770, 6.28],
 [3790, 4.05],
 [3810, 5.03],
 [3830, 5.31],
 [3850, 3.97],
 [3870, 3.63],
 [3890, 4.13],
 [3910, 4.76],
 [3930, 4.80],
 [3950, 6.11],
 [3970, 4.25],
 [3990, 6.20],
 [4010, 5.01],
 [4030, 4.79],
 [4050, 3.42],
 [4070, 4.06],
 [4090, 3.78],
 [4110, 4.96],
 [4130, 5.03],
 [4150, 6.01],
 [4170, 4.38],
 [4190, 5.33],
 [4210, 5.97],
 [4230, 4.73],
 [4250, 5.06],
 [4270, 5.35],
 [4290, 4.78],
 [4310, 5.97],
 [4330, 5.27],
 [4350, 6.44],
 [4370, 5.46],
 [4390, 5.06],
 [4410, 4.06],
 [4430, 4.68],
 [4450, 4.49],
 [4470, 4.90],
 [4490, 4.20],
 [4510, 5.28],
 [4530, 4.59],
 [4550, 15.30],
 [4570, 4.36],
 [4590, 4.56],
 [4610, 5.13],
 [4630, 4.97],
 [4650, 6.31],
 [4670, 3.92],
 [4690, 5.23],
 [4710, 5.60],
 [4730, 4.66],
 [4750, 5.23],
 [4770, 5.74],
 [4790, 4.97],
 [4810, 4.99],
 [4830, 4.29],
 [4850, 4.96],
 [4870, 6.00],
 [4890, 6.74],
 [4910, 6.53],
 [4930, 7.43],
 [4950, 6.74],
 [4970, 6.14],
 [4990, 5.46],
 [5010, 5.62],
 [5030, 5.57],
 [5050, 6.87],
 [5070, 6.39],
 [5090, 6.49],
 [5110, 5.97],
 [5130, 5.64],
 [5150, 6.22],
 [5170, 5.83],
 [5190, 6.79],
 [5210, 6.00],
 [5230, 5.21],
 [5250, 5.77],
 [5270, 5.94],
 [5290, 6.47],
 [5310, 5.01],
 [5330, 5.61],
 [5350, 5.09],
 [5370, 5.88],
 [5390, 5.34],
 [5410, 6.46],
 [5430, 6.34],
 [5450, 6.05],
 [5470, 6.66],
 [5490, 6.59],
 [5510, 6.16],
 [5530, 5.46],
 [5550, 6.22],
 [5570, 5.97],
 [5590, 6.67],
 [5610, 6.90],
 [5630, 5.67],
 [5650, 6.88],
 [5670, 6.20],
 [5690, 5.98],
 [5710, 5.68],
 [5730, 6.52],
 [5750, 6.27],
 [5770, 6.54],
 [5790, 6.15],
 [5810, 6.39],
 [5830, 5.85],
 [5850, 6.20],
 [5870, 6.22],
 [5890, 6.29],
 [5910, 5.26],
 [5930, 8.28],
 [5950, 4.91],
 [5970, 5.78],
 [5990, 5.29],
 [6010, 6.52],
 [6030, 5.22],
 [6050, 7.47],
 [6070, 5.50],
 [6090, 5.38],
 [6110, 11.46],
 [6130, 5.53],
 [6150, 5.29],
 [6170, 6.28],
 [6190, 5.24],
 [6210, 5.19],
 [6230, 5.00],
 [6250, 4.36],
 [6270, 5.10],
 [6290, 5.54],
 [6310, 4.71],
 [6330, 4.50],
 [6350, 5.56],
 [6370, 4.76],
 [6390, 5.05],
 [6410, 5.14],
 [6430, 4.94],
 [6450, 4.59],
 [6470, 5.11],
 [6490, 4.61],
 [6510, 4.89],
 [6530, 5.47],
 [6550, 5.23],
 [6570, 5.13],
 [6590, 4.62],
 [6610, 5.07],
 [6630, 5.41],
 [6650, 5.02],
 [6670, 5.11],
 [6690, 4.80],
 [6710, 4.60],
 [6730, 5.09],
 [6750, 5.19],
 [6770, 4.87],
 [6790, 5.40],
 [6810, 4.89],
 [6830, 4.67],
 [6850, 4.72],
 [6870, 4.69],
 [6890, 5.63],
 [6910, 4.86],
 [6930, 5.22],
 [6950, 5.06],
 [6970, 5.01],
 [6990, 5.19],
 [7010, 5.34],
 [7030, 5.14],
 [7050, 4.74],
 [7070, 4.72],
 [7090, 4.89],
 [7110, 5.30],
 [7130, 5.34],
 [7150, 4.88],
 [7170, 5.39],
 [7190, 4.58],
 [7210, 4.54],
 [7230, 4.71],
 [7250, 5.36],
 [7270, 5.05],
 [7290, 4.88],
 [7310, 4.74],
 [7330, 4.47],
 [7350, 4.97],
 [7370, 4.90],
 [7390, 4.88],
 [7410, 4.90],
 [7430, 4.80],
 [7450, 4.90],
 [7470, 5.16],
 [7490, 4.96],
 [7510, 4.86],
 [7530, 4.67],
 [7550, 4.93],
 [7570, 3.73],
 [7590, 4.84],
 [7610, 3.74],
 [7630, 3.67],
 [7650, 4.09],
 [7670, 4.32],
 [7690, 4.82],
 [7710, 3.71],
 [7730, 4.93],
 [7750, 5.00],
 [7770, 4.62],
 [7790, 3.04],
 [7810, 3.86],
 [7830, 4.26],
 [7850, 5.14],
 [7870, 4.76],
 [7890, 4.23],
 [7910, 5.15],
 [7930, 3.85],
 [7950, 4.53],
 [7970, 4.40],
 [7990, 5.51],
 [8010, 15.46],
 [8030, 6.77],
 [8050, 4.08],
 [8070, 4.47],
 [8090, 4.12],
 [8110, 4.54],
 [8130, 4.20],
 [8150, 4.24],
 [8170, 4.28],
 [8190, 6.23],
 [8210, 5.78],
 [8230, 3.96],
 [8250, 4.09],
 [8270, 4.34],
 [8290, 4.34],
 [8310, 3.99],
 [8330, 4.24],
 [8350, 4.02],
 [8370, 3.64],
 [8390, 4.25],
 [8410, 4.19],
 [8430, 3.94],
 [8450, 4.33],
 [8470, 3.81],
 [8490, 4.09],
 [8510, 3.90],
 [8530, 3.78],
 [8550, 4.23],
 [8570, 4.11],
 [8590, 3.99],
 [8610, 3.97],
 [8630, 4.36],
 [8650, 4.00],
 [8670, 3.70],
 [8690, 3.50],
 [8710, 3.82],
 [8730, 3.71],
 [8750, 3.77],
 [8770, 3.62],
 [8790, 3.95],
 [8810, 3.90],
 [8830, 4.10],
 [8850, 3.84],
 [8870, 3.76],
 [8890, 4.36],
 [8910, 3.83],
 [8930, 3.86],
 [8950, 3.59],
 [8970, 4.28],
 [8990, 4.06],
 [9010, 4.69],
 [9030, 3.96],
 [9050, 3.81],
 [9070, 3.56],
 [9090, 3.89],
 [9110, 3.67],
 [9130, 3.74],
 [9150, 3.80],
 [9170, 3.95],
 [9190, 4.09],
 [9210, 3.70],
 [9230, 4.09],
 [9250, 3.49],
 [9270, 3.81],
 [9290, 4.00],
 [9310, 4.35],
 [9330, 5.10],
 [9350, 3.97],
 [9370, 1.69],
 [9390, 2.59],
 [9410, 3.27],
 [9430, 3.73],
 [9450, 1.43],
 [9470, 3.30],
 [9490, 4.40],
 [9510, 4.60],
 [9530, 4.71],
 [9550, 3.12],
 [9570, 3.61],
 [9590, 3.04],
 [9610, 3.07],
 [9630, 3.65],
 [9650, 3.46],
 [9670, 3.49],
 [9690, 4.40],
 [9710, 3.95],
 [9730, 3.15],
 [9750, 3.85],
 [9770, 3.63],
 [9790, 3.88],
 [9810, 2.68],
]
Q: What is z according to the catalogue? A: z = 0.22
